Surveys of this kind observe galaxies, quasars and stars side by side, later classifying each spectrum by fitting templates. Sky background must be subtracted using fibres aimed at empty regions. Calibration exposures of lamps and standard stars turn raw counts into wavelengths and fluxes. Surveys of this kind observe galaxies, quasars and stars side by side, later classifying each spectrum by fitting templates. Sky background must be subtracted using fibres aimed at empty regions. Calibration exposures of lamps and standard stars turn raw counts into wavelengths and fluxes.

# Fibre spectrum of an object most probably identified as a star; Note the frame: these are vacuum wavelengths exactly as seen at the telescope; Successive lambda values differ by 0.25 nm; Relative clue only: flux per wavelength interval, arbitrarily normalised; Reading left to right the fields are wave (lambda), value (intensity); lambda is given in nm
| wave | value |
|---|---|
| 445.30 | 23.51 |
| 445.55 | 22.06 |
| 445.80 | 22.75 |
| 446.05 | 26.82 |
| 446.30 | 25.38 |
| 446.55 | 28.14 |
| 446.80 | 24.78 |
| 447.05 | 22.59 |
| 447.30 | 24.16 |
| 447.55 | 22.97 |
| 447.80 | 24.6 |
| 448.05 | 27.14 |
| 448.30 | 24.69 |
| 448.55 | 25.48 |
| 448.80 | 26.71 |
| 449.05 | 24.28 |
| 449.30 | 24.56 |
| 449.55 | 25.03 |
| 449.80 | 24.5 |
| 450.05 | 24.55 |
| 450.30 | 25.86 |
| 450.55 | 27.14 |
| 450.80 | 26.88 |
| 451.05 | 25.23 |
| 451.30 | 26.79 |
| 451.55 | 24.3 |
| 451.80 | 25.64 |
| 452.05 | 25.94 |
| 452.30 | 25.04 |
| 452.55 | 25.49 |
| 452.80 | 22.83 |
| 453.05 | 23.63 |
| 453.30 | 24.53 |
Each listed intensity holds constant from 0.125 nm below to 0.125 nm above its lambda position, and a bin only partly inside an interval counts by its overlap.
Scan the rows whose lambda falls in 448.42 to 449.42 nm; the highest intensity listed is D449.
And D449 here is 26.71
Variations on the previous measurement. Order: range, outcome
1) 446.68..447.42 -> 24.78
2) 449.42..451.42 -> 27.14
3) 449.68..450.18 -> 24.55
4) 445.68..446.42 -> 26.82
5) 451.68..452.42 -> 25.94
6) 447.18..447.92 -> 24.6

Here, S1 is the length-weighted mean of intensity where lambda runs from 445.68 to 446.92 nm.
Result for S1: 25.6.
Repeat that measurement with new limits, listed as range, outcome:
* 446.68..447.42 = 23.8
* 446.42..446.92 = 26.5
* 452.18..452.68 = 25.2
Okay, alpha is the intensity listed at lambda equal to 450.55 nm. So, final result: 27.14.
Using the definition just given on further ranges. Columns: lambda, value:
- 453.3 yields 24.53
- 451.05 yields 25.23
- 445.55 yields 22.06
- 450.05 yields 24.55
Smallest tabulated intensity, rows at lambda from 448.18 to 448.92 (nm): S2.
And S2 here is 24.69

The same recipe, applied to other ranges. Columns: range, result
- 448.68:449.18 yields 24.28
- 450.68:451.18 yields 25.23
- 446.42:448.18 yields 22.59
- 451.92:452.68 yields 25.04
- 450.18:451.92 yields 24.3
